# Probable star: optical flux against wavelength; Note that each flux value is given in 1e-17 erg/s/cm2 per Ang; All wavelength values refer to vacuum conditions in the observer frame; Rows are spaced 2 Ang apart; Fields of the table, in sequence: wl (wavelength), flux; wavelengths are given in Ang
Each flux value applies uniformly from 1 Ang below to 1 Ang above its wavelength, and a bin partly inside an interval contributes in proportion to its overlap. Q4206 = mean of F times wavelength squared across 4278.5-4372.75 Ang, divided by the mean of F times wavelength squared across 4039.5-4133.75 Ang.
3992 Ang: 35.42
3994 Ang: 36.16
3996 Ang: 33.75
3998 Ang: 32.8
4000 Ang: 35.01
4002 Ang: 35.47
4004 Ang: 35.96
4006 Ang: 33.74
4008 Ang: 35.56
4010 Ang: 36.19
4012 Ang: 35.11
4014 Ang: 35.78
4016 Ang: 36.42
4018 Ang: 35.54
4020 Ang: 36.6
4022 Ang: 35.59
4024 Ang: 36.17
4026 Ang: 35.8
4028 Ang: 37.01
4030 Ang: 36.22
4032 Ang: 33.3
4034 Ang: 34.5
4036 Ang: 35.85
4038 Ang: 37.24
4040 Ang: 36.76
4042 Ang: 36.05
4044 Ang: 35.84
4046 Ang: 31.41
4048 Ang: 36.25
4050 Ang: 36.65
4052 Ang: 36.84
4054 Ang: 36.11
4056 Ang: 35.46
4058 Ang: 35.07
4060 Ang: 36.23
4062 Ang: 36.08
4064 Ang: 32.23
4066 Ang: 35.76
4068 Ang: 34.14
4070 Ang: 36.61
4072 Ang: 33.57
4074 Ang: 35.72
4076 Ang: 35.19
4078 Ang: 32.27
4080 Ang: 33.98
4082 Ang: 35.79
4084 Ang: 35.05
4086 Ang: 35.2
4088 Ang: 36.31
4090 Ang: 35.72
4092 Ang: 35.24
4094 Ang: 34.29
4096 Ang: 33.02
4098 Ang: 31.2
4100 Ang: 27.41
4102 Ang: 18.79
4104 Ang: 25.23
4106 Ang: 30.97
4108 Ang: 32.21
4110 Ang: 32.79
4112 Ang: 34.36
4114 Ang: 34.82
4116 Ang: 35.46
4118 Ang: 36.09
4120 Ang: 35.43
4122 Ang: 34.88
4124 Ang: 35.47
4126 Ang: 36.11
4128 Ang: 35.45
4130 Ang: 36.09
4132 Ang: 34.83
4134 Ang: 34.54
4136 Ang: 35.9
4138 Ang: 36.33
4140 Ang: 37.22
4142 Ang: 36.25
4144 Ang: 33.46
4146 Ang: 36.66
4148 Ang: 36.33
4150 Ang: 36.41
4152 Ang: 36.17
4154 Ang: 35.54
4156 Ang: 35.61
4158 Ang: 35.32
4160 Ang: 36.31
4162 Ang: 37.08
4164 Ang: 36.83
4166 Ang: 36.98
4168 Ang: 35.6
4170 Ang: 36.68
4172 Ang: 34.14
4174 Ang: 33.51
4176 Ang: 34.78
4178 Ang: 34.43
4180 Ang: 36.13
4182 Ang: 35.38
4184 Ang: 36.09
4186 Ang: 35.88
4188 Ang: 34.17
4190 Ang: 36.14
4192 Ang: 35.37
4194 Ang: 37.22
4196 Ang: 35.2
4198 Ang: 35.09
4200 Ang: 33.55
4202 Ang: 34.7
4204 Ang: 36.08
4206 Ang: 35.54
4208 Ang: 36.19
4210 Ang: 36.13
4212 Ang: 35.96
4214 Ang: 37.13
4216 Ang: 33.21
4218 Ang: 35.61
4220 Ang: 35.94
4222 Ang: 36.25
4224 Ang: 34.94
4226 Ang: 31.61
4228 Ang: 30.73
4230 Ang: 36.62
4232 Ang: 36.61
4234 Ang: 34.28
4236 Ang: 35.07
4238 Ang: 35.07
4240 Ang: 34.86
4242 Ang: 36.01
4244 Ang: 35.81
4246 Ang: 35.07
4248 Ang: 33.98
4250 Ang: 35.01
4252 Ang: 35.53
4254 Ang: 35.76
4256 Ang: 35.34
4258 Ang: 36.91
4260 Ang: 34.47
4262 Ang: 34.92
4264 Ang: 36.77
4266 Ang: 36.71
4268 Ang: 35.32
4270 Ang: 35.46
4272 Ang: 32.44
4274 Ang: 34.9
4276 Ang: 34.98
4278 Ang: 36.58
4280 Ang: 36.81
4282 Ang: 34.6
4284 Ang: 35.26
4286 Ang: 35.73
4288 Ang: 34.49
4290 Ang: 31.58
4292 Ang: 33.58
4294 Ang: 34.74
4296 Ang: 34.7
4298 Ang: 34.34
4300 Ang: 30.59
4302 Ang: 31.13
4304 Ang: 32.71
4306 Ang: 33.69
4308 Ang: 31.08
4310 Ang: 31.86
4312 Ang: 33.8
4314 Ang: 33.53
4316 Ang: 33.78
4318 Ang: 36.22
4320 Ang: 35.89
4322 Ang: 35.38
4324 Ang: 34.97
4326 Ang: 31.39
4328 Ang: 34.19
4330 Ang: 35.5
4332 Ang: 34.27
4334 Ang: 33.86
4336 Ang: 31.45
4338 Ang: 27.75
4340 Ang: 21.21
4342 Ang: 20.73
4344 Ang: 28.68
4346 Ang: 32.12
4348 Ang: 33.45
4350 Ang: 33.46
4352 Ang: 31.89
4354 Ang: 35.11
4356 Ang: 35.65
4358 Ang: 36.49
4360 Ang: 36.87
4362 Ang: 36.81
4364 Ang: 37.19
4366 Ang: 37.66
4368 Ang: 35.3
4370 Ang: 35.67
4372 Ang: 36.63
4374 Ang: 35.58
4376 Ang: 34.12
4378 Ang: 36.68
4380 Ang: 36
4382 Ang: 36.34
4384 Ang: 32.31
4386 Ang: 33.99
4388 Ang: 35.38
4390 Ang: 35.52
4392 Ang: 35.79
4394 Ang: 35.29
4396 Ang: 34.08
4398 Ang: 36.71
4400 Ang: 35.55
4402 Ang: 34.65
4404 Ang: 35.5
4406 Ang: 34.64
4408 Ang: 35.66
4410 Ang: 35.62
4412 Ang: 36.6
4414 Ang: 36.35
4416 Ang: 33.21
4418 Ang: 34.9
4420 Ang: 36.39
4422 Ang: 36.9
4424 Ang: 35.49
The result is 1.1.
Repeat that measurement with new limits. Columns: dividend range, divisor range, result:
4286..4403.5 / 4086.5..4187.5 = 1.08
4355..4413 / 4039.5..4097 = 1.18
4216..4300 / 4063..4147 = 1.11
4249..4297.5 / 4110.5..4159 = 1.05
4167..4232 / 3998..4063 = 1.07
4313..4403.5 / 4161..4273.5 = 1.03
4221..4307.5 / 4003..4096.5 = 1.09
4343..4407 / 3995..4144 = 1.17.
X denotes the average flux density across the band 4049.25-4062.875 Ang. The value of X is 36.1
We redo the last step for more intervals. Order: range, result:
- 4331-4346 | 28.5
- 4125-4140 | 35.7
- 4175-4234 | 35.2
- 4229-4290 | 35.3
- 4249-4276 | 35.3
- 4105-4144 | 35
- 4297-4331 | 33.5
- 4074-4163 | 34.3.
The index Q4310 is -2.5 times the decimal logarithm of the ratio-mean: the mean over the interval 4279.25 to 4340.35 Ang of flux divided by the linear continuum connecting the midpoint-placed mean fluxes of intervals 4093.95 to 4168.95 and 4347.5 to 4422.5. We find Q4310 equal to 0.06 mag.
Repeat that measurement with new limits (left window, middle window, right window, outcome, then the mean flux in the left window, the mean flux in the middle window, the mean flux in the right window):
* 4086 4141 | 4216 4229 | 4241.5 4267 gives 0.03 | 33.6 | 34.1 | 35.6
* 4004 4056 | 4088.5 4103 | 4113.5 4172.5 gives 0.16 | 35.7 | 31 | 35.8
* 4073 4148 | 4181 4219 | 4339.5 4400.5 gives -0.05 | 34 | 35.5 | 34.2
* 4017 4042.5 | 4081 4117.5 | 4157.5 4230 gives 0.10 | 35.9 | 32.5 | 35.3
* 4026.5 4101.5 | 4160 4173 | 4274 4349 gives -0.07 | 34.8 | 36.2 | 32.9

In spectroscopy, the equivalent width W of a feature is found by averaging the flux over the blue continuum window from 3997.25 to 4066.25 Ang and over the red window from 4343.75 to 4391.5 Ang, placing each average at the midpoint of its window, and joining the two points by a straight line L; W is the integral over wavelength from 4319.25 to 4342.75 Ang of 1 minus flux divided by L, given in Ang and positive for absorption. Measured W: 2.5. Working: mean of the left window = 35.5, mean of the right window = 35.1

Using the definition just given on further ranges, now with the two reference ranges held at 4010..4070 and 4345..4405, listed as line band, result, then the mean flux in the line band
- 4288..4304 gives 1.05 Ang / 33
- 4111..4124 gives 0.12 Ang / 35.2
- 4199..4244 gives 0.40 Ang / 35.1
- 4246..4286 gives 0.02 Ang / 35.4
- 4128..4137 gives 0.04 Ang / 35.4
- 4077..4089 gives 0.27 Ang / 34.8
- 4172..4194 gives 0.14 Ang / 35.2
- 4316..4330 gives 0.26 Ang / 34.7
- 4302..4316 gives 1.03 Ang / 32.7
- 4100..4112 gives 2.38 Ang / 28.5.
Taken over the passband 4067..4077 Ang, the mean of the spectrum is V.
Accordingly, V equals 35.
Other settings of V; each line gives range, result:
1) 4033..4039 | 35.9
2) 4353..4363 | 36.2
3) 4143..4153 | 35.8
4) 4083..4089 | 35.5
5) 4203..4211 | 36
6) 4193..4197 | 36.2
